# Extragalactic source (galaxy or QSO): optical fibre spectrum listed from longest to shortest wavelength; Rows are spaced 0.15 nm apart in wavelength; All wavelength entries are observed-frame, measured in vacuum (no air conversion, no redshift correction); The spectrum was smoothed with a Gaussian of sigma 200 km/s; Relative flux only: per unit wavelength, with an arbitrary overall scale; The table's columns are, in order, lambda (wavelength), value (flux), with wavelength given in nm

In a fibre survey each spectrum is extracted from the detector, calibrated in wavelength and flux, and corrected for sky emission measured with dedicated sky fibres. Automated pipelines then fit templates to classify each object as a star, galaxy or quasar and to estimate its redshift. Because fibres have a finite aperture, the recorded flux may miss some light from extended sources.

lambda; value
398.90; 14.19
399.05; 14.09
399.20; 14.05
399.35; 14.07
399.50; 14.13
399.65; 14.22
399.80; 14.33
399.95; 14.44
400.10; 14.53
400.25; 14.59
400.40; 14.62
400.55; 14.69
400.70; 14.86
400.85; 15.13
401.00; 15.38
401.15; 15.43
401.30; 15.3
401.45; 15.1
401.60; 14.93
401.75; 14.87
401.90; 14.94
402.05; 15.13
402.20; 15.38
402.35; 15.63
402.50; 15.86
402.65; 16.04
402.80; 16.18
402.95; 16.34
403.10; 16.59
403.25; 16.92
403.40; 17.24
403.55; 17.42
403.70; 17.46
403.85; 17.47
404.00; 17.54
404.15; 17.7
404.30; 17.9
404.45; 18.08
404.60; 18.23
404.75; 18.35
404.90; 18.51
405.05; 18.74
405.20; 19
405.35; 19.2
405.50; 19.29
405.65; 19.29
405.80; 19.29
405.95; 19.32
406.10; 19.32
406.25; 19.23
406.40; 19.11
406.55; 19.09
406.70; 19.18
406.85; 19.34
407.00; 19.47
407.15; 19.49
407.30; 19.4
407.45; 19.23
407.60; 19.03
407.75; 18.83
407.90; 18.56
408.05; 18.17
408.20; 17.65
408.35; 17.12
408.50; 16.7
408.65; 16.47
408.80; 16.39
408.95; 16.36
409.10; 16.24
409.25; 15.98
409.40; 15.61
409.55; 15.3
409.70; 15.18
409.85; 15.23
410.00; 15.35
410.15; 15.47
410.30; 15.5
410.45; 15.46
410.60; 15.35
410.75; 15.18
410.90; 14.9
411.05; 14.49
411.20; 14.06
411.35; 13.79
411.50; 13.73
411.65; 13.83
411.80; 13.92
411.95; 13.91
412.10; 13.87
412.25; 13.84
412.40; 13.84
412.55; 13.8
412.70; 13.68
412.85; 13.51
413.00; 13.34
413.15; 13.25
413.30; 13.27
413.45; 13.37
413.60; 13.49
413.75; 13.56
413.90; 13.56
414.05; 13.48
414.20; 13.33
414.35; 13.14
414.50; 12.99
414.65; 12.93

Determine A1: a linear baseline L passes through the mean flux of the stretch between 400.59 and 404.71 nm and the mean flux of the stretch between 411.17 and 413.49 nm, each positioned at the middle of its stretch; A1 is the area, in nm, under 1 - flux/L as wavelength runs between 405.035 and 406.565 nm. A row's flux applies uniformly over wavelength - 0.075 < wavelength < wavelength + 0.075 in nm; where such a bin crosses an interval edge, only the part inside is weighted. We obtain -0.37 nm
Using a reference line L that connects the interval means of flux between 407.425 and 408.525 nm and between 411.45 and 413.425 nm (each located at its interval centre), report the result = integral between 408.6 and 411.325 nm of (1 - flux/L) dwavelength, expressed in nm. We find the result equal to 0.123 nm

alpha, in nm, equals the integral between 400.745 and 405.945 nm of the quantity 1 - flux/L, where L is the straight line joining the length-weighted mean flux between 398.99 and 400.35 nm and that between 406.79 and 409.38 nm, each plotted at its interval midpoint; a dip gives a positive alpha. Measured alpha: -0.36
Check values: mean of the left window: 14.3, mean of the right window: 17.9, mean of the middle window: 17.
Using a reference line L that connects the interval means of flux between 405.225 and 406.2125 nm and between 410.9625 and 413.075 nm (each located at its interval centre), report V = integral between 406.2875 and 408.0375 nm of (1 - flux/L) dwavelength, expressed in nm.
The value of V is -0.11 nm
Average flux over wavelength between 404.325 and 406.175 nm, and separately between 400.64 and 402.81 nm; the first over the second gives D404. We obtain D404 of 1.2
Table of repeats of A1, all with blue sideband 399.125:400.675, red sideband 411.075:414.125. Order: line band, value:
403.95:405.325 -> -0.41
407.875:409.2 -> -0.30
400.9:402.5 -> -0.11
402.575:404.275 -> -0.34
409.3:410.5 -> -0.14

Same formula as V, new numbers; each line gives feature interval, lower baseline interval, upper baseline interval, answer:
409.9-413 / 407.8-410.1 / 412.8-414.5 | 0.10 nm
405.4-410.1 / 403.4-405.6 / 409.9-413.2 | -0.42 nm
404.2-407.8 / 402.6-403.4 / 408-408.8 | -0.46 nm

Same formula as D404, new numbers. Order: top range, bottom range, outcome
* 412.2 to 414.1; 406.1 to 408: 0.71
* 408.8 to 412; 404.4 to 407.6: 0.79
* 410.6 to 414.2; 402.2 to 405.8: 0.79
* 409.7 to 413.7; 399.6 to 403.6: 0.92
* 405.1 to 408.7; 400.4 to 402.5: 1.24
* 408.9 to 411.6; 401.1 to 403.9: 0.95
